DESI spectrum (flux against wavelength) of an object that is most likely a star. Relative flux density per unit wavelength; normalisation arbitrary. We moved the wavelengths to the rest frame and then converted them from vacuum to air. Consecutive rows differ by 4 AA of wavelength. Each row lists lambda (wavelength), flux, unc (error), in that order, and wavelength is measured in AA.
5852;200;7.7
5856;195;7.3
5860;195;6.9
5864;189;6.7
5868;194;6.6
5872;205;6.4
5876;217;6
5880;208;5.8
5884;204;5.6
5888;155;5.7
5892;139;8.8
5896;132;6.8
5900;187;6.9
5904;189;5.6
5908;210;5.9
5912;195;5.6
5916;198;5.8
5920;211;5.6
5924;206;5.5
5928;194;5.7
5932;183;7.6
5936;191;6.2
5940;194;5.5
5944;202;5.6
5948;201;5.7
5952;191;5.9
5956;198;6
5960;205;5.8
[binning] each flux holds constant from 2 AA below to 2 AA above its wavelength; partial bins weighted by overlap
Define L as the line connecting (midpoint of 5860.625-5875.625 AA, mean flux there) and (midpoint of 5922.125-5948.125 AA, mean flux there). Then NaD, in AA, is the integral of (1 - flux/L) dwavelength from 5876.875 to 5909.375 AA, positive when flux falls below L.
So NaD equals 3.04 AA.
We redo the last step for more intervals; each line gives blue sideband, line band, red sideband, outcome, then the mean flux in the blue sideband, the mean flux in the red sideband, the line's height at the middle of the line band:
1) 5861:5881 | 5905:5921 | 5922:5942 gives -0.5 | 202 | 194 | 196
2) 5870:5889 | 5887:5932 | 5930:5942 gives 2.4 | 200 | 189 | 194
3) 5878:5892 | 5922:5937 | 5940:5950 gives 0.1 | 182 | 200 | 195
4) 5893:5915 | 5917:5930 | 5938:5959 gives -1.0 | 181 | 198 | 188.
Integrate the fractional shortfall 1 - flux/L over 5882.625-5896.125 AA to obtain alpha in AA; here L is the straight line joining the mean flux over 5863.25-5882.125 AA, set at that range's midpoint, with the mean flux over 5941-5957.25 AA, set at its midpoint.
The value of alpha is 2.9 AA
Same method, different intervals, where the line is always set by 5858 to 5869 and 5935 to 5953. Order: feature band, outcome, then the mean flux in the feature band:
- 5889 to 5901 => 2.7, 150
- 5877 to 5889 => 0.0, 194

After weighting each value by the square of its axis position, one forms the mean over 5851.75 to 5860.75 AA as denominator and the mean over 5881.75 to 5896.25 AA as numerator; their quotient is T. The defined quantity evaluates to 0.83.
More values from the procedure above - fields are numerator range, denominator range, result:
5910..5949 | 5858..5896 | 1.08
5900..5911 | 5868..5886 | 0.96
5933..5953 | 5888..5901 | 1.32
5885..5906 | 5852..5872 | 0.84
